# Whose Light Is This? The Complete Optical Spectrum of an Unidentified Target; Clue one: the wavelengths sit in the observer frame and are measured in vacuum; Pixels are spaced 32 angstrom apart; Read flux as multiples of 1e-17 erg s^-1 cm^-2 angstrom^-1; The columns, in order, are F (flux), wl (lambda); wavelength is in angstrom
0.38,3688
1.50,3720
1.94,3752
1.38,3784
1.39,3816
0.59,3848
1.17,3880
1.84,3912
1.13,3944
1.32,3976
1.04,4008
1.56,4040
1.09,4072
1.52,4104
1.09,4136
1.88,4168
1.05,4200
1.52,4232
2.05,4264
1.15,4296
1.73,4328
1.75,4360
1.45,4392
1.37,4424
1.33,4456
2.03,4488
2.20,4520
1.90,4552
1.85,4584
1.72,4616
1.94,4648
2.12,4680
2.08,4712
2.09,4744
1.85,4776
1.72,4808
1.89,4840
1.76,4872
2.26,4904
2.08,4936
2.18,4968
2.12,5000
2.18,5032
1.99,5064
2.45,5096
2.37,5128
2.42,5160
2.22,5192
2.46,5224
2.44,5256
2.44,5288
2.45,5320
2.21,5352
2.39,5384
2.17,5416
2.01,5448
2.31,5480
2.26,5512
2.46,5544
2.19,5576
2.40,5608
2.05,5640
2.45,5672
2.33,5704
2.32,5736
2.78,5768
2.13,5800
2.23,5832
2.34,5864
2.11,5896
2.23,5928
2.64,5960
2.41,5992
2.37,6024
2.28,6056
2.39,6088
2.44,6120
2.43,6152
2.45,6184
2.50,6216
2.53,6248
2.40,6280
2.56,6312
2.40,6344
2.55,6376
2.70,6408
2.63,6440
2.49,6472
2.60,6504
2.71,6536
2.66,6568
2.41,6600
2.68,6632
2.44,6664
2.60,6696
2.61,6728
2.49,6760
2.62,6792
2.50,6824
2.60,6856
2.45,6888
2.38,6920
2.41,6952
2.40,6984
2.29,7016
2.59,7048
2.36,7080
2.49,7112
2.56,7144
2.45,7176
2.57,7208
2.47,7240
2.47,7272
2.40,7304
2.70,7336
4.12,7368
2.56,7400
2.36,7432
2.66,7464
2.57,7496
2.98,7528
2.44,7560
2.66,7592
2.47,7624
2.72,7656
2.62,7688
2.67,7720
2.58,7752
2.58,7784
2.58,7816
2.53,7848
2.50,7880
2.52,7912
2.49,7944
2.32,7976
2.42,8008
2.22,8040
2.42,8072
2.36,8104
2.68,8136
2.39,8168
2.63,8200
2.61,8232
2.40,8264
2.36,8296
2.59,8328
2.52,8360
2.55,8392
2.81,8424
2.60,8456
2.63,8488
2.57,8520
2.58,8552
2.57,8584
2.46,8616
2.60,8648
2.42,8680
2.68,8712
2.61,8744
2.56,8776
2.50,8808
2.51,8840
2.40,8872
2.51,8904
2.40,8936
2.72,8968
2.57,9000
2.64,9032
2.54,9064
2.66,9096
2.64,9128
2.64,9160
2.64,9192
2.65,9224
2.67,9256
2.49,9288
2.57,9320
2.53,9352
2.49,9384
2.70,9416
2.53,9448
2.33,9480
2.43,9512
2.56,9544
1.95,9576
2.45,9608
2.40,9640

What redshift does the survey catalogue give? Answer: 0.120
